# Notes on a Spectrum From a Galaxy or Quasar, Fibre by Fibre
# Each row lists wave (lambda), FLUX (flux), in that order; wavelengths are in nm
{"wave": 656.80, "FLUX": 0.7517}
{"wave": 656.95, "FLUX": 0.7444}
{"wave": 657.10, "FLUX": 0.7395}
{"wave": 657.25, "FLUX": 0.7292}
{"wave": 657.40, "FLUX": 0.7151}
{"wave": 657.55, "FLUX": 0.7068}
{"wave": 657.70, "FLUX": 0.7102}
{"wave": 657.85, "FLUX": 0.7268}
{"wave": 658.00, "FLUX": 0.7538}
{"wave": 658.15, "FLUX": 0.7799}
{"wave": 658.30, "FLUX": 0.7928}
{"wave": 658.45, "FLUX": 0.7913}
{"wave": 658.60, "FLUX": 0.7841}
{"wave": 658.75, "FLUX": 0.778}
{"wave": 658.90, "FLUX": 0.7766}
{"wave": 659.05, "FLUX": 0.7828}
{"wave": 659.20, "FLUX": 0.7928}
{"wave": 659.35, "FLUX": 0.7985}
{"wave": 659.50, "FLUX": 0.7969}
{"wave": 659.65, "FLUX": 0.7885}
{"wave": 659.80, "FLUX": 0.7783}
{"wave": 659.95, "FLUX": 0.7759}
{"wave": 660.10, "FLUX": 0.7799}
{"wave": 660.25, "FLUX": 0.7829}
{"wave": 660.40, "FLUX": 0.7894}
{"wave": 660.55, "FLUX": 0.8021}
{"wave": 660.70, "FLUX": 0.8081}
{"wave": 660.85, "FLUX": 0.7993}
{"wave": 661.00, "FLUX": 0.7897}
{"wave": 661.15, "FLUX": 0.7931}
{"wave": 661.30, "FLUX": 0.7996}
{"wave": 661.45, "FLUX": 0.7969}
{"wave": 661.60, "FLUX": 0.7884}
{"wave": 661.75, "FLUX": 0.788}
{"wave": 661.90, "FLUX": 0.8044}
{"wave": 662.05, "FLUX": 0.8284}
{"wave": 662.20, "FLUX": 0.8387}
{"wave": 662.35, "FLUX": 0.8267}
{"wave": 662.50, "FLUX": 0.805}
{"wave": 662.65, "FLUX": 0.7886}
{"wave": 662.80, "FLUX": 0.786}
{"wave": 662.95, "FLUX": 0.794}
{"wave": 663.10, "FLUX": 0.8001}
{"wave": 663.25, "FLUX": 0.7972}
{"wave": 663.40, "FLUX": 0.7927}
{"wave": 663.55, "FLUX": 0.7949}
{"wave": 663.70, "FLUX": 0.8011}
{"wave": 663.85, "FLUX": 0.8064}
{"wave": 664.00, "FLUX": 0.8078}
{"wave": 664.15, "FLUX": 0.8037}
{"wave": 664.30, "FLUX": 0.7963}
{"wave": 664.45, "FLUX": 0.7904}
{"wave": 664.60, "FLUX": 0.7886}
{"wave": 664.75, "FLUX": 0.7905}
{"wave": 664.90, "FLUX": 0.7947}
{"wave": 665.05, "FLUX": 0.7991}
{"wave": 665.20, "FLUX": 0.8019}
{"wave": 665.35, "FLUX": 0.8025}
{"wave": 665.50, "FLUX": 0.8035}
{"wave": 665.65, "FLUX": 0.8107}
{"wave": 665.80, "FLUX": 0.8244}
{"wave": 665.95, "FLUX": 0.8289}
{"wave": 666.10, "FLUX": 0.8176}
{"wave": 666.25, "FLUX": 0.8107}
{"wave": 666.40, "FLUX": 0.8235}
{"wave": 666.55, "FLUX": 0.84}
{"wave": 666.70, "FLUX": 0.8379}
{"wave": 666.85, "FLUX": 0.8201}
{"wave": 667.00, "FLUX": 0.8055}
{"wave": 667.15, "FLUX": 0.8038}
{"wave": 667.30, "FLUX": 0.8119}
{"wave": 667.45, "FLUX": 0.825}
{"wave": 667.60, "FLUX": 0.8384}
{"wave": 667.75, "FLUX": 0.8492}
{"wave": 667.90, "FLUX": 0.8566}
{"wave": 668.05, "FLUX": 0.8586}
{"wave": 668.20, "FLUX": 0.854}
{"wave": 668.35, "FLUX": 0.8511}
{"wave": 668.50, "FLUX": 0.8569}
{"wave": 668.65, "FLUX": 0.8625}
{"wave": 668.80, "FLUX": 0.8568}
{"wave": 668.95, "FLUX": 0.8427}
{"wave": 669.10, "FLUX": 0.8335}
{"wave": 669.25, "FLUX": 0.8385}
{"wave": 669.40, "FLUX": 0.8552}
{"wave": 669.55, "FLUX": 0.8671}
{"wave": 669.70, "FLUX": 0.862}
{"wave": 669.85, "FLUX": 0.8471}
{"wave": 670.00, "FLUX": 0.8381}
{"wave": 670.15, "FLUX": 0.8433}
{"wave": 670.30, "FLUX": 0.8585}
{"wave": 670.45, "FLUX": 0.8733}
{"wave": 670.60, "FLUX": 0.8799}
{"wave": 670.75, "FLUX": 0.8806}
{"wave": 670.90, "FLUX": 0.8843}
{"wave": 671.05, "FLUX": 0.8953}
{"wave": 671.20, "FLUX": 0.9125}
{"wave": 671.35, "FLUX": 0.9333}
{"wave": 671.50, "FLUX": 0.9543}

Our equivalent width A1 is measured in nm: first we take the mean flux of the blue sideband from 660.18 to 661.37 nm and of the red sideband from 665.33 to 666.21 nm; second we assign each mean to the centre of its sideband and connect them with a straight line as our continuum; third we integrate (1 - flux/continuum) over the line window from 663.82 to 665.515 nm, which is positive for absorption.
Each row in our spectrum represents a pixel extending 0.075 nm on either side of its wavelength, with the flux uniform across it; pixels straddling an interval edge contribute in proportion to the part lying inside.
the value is 0.03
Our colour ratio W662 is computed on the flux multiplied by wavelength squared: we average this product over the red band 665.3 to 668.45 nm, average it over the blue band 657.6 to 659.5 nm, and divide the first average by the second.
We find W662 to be 1.10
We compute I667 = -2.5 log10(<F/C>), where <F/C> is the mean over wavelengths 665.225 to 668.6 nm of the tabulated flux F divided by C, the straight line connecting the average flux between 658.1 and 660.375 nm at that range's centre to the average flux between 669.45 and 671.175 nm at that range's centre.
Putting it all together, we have 0.02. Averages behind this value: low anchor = 0.785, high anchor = 0.867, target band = 0.829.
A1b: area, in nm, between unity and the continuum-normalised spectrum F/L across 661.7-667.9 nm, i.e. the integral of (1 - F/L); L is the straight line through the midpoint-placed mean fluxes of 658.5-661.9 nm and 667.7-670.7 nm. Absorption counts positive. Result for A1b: 0.10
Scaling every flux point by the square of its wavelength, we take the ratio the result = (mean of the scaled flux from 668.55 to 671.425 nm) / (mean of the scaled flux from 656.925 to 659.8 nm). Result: 1.18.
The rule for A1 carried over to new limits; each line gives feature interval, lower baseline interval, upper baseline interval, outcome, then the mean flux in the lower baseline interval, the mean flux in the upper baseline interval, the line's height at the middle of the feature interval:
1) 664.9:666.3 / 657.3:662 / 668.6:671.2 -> 0.028 nm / 0.779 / 0.861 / 0.827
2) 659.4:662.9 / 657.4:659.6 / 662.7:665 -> -0.068 nm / 0.768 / 0.796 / 0.782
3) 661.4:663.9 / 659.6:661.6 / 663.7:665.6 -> -0.023 nm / 0.791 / 0.799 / 0.795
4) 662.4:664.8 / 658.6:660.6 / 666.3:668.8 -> 0.045 nm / 0.786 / 0.838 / 0.812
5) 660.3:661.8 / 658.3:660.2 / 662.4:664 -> -0.008 nm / 0.786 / 0.798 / 0.791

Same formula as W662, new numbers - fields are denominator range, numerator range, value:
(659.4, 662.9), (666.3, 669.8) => 1.08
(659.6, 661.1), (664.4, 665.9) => 1.03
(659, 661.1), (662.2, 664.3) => 1.02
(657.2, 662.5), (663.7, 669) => 1.07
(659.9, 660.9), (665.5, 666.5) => 1.05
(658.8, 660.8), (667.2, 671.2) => 1.12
